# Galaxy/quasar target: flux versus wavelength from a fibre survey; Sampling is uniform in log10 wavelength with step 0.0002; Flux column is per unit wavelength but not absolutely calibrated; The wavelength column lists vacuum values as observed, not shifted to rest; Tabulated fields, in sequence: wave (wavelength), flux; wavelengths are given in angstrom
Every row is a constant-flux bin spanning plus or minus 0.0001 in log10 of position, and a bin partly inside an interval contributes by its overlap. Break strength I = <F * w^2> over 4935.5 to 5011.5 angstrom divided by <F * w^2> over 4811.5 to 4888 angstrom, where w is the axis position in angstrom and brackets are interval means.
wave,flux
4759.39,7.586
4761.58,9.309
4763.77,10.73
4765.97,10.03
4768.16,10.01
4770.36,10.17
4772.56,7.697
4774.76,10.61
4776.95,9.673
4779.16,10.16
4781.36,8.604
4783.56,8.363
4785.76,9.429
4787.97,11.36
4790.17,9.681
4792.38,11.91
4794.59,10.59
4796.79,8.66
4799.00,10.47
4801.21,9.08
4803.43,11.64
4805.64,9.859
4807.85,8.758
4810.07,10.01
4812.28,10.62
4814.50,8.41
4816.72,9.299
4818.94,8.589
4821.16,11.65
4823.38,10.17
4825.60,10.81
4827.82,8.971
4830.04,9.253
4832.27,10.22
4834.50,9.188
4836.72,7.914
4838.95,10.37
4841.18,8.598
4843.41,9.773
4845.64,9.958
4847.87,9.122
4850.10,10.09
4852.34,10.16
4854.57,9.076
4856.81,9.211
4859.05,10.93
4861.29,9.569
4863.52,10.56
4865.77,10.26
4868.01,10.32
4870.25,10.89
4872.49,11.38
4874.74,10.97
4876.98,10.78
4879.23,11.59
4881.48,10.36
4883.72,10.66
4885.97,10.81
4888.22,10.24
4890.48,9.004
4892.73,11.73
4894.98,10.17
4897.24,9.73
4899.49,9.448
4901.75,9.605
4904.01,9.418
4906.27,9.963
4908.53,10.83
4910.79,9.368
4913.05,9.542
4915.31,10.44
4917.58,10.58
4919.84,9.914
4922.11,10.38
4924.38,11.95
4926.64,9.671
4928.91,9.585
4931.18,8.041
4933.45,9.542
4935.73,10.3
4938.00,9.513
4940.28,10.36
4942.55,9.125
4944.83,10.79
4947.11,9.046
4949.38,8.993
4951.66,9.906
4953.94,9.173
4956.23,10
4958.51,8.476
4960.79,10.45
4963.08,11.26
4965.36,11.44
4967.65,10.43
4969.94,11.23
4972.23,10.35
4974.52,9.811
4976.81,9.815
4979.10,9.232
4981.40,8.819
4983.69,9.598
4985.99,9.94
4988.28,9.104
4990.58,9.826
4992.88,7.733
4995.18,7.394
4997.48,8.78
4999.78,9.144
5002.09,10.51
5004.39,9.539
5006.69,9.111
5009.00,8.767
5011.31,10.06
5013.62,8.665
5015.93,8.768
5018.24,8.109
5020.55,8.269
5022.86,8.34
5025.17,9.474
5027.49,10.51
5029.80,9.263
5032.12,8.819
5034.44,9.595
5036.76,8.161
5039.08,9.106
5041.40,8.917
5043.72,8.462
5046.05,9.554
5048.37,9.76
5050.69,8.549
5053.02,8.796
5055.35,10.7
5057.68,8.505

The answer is 1.01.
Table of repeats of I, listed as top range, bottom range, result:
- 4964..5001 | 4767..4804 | 1.05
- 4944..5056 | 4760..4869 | 1.03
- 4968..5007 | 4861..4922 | 0.95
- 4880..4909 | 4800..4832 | 1.07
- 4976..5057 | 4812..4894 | 0.97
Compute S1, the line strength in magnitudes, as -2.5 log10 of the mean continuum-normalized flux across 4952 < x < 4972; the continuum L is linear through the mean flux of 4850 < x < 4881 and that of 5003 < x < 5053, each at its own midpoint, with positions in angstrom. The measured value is -0.08 mag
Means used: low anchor 10.4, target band 10.3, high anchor 9.04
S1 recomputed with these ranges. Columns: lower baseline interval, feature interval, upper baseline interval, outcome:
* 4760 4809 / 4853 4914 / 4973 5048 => -0.08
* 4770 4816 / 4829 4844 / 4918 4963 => 0.05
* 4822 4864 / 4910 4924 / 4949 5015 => -0.06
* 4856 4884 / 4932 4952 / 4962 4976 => 0.11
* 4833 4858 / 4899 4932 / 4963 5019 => -0.06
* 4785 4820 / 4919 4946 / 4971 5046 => -0.06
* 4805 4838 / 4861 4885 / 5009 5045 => -0.14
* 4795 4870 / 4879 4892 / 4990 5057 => -0.09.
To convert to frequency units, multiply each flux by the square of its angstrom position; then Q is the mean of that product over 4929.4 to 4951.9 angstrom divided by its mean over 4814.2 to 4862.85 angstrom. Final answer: 1.03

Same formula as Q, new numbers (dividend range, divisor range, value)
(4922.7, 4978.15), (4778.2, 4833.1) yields 1.07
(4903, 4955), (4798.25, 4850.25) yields 1.06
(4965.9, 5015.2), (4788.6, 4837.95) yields 1.03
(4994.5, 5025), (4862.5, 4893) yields 0.88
